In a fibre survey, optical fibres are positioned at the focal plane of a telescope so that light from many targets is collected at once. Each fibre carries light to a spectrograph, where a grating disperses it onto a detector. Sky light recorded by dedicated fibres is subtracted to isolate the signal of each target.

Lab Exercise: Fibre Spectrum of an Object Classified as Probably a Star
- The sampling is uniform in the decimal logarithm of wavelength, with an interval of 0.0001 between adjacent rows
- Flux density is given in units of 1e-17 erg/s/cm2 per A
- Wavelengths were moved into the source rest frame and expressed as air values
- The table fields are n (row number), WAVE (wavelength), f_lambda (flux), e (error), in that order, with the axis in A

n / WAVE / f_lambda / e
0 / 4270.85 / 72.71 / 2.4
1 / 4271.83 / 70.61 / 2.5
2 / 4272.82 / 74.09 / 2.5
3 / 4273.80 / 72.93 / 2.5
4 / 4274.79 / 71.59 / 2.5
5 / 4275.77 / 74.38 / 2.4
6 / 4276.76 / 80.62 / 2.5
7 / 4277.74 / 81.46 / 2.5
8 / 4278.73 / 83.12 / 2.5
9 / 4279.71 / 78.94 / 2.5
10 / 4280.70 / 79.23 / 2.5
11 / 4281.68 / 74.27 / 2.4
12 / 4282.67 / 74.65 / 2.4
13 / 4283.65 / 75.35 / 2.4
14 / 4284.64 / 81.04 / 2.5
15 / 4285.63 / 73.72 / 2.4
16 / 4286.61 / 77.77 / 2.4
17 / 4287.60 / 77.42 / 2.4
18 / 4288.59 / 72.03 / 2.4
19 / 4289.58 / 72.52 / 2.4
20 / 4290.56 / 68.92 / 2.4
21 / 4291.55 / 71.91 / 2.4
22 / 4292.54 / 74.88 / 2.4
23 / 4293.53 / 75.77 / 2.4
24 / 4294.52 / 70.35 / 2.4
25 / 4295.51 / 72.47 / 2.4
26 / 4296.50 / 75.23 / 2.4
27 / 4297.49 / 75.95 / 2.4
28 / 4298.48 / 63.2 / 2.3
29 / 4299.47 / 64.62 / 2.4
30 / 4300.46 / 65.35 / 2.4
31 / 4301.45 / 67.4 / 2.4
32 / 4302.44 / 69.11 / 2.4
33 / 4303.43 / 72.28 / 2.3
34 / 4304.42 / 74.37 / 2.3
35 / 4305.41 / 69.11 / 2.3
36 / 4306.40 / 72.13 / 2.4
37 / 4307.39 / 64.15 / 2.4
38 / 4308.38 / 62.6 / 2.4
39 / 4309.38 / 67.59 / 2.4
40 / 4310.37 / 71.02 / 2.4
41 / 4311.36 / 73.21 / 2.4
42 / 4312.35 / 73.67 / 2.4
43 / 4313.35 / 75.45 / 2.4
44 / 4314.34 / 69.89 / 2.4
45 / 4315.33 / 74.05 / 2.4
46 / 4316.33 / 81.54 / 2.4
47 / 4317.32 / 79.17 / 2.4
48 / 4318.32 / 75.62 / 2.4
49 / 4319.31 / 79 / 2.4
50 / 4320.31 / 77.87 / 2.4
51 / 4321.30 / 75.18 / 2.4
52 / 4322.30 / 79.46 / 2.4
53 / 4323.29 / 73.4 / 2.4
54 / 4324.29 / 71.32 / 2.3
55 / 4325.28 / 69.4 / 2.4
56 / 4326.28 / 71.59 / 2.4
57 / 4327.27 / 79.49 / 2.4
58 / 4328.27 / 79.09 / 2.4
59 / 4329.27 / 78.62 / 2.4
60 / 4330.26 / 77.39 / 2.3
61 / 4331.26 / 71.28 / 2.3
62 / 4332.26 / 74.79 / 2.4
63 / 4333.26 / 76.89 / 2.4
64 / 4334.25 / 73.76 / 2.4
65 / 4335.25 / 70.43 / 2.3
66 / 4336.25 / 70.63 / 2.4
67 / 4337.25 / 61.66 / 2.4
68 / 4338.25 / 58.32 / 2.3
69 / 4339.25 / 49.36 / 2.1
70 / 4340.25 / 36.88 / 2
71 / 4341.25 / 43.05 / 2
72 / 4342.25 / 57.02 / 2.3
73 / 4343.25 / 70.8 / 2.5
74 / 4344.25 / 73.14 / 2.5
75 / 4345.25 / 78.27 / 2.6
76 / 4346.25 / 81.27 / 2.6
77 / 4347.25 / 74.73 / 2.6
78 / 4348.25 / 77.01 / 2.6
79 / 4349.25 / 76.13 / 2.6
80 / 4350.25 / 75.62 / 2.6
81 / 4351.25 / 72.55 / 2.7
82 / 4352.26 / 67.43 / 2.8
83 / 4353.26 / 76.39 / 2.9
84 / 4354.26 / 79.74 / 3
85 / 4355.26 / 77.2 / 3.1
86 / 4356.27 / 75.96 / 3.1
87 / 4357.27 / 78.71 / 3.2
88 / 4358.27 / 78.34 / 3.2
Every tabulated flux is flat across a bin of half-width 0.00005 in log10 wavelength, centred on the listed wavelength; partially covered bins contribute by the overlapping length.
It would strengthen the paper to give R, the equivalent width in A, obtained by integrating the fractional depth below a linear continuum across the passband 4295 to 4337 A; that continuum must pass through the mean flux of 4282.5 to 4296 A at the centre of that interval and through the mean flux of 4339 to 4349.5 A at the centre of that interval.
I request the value -1.8 A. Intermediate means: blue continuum 74.2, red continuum 65.4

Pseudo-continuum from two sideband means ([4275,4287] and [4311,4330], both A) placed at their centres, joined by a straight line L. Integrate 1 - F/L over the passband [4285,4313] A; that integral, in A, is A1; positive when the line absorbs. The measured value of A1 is 2.1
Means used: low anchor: 77.8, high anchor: 75.7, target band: 71.1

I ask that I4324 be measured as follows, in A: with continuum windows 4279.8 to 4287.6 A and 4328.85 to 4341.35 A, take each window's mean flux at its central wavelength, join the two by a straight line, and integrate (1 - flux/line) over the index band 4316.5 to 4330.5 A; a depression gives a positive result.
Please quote -1.7 A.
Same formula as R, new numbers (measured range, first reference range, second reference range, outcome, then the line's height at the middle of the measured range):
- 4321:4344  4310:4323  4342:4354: 2.0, 74.8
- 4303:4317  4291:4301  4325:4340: -0.2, 70.6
